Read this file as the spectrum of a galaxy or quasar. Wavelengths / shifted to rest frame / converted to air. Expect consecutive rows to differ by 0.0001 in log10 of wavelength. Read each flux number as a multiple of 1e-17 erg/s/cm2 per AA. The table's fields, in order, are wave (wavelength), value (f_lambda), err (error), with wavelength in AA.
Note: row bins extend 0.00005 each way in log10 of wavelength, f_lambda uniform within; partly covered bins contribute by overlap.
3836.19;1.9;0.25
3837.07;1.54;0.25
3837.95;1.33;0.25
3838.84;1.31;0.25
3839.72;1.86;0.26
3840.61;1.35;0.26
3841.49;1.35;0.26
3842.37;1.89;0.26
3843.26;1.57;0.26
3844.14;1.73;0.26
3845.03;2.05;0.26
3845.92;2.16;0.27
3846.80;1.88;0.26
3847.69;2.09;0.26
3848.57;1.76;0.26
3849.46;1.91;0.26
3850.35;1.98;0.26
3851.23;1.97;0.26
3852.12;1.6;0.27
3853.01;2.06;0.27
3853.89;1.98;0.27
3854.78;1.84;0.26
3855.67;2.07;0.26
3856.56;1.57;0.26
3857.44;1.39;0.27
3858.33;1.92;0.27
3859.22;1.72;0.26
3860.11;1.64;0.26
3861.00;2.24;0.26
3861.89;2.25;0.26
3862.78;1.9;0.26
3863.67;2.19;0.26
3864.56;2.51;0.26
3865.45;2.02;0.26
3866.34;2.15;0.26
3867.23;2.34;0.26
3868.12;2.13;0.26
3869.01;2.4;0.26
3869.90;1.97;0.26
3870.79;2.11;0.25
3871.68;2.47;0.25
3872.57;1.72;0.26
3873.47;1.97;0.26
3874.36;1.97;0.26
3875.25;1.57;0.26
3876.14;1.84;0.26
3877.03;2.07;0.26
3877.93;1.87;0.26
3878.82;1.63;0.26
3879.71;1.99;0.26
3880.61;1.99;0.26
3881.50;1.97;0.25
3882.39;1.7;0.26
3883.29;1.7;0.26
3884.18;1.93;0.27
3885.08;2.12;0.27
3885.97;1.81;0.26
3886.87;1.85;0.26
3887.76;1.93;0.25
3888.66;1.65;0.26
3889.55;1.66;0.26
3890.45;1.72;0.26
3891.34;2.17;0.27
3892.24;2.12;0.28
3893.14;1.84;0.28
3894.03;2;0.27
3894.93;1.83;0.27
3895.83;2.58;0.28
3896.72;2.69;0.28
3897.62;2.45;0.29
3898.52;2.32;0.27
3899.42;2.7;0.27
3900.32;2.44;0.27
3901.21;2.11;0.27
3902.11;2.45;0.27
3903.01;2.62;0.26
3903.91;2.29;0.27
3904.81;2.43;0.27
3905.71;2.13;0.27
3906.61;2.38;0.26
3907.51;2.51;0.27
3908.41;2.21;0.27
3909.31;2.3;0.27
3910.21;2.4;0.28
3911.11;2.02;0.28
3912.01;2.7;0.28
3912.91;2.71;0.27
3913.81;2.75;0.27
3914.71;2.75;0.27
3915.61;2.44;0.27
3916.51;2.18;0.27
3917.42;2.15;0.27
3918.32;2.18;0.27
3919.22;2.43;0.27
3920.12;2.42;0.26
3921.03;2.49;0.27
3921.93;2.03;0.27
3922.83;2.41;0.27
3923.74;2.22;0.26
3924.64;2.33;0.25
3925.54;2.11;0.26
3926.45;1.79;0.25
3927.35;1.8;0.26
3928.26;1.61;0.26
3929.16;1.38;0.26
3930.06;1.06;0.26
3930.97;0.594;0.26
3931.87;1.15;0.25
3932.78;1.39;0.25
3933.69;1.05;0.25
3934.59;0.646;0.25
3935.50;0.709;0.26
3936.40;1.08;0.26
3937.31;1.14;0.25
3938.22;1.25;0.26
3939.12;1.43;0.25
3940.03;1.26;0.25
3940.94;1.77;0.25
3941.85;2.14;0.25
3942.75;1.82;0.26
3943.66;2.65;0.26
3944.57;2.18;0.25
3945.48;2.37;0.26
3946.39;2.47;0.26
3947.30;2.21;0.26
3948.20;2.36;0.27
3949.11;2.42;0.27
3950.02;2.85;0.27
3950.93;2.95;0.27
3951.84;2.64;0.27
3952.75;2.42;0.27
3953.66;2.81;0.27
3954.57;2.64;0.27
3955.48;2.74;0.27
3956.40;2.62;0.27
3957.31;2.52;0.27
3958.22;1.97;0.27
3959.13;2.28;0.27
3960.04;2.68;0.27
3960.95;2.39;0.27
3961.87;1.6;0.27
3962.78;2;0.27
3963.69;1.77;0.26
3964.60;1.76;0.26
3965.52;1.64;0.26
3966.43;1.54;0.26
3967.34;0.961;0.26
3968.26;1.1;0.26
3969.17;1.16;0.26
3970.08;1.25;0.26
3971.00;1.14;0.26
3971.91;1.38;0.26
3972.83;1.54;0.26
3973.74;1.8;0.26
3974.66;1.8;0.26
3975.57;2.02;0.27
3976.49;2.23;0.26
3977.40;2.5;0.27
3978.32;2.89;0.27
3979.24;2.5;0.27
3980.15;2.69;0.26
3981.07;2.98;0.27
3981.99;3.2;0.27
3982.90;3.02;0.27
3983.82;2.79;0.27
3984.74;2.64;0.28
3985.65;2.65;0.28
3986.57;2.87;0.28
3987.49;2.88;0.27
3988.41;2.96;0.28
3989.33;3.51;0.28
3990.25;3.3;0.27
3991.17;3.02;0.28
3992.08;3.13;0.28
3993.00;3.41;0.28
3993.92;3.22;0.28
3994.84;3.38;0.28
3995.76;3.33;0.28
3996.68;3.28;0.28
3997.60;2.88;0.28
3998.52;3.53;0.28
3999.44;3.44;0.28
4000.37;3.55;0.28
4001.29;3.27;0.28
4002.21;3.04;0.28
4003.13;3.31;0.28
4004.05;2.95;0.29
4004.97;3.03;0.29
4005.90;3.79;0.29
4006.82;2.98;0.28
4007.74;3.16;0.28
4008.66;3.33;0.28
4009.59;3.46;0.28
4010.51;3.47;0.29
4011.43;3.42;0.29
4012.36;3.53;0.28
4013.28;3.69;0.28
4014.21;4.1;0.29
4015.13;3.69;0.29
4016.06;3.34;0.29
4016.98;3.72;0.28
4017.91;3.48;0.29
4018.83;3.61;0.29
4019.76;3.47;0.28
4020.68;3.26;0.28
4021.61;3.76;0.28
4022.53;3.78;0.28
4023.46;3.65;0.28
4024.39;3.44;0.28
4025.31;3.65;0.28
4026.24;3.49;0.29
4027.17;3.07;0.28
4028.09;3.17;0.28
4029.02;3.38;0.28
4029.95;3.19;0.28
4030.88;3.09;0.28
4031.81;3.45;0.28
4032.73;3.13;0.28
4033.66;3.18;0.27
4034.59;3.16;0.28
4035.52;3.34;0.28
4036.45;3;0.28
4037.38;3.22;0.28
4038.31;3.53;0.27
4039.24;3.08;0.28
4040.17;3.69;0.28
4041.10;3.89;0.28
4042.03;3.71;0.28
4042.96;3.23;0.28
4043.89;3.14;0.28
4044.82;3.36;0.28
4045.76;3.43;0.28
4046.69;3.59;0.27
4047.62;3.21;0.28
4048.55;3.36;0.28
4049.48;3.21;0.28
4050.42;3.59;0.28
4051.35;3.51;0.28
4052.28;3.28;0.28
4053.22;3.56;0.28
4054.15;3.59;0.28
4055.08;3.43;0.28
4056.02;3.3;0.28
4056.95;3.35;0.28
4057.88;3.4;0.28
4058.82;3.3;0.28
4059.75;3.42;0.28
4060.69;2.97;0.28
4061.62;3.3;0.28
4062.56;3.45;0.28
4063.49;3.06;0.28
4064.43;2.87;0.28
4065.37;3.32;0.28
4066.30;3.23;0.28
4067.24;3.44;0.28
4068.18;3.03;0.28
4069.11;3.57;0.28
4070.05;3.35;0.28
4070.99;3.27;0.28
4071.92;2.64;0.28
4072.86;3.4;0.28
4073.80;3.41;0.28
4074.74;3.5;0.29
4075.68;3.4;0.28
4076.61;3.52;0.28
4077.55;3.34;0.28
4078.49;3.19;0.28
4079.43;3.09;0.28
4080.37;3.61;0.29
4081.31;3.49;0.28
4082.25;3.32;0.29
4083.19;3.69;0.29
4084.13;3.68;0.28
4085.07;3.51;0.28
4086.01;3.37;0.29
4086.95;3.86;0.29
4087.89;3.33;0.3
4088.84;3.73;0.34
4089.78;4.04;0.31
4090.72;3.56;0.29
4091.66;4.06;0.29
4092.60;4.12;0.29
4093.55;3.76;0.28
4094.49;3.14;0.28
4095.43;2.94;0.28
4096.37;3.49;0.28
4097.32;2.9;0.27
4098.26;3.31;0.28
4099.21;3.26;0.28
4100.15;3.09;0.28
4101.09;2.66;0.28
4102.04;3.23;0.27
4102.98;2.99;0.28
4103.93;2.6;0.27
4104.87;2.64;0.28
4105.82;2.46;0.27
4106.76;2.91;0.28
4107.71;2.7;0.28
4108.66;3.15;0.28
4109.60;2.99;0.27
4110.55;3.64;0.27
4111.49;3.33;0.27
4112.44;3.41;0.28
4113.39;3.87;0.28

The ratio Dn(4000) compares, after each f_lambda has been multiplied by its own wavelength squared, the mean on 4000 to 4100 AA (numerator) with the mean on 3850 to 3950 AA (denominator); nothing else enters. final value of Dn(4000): 1.8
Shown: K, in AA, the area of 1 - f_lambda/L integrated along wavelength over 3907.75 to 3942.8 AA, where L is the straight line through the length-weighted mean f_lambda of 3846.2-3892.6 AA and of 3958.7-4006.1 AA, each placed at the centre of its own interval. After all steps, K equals 5.9 AA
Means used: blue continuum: 1.94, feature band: 1.86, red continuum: 2.55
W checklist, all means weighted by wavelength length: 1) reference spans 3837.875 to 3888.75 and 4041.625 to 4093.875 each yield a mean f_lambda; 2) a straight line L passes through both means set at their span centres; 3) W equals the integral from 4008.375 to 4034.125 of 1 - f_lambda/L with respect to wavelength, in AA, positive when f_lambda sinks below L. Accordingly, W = -3.31 AA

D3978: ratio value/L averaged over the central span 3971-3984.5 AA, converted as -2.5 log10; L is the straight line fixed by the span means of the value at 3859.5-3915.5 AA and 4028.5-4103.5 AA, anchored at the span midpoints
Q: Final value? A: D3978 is 0.18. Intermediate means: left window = 2.14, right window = 3.36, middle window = 2.34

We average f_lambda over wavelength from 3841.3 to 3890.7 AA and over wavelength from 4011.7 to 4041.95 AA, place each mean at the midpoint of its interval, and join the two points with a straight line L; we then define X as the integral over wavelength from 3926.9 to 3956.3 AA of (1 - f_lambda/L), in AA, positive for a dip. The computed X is 8.9 AA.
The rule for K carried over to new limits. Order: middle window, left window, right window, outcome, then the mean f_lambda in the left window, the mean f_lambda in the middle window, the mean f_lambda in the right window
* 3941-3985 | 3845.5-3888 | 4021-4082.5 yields 7.8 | 1.96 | 2.2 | 3.35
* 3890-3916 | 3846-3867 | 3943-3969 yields -3.4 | 1.95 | 2.35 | 2.22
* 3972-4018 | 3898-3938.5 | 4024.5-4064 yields -3.6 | 2.01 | 3.06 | 3.35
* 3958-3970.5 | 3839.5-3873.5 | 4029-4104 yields 4.4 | 1.94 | 1.72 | 3.35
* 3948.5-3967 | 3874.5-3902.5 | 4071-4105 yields 1.3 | 2.02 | 2.3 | 3.36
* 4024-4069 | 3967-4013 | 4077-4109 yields -3.9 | 2.78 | 3.33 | 3.3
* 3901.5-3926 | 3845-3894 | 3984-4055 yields -0.2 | 1.95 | 2.37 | 3.34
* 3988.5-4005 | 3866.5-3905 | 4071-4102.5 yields -2.6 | 2.07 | 3.25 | 3.41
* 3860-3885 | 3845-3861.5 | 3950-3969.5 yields -1.2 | 1.88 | 2.01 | 2.13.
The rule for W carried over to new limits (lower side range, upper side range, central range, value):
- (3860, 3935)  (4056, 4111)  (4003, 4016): -2.9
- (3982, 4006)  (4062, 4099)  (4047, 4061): -0.2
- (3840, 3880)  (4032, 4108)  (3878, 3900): 1.1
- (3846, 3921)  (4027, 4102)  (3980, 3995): -1.1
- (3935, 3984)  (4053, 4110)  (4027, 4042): -2.5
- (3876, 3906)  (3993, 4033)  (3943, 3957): 0.9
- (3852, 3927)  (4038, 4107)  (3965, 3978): 5.3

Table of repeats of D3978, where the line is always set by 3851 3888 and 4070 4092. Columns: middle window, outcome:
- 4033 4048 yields -0.058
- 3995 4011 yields -0.131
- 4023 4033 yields -0.085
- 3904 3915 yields -0.088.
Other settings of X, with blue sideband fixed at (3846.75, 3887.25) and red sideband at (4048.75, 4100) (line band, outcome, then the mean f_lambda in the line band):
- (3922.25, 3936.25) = 5.3 AA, 1.48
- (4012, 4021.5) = -1.9 AA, 3.6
